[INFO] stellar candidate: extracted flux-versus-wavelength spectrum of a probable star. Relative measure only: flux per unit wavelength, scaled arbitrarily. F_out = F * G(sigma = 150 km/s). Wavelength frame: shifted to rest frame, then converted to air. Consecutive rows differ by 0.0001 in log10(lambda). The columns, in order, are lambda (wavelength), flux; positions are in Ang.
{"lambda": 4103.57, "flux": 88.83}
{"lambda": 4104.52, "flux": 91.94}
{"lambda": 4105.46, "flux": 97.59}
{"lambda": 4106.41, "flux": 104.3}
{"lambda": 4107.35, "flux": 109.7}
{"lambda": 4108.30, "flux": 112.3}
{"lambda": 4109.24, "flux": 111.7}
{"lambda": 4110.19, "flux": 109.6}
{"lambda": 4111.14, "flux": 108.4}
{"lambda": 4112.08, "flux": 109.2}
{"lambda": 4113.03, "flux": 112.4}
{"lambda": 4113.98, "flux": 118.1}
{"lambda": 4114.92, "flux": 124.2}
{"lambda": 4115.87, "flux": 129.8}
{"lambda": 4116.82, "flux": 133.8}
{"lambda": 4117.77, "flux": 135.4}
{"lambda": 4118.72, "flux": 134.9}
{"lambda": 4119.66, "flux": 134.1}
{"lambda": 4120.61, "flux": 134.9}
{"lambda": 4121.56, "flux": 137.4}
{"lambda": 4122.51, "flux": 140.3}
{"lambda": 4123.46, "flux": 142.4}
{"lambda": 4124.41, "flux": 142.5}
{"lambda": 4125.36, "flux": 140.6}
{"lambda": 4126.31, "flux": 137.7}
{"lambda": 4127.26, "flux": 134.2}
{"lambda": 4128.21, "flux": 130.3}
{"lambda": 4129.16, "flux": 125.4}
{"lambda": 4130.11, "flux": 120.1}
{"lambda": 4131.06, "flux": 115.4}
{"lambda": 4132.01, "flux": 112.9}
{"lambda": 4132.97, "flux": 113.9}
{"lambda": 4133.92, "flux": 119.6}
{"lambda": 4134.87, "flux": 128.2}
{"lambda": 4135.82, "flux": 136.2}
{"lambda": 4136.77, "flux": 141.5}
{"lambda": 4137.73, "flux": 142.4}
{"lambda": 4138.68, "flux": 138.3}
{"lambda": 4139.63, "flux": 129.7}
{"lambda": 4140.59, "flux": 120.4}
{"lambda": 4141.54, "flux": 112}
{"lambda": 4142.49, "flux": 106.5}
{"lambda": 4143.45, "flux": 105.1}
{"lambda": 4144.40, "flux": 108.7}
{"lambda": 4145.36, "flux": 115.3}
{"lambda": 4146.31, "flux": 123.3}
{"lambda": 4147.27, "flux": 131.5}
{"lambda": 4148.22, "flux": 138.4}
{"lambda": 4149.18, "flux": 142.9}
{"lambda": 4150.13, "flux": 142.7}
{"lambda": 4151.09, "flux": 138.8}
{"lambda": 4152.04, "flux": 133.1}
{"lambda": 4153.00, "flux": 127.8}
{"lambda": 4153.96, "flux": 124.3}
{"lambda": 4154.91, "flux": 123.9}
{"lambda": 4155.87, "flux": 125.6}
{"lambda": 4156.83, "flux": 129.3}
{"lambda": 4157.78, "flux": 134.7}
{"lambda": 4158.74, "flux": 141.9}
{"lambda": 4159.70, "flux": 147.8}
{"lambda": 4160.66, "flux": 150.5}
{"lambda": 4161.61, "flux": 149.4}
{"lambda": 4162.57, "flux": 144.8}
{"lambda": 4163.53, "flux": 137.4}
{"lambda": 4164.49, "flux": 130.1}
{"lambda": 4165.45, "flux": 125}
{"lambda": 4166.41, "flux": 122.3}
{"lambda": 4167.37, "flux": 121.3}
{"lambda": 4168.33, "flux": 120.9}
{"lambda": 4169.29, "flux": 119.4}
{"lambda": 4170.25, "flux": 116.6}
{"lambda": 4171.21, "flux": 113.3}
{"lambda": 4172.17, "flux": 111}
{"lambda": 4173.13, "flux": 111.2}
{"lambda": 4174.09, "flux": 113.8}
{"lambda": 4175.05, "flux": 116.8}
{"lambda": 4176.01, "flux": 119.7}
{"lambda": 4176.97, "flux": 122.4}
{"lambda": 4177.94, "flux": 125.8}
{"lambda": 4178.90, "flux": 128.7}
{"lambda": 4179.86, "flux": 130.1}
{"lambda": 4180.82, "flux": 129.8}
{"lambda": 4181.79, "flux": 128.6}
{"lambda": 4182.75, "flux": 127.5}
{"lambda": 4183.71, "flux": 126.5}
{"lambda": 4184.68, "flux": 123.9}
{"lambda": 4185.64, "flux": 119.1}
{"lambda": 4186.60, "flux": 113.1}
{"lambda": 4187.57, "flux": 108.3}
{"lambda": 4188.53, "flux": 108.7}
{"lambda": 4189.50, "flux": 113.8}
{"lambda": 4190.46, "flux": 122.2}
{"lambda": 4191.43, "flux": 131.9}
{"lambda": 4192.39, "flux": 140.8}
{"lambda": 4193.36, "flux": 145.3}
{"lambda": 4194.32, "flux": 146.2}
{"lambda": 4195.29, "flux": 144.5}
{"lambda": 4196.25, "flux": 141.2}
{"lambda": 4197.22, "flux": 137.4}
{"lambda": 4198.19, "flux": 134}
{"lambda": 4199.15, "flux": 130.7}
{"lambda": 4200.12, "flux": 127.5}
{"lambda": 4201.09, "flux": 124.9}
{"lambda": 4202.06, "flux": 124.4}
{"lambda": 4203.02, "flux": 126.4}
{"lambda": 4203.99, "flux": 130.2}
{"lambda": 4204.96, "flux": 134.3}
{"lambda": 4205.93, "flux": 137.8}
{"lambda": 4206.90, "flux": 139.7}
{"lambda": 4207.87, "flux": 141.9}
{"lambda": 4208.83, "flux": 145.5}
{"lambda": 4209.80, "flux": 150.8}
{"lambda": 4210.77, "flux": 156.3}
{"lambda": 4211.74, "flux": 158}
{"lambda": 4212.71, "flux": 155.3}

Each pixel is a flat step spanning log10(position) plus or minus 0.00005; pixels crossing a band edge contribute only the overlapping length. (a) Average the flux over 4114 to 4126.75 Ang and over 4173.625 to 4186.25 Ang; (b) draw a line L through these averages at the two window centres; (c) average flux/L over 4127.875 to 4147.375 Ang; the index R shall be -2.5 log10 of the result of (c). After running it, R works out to 0.08 mag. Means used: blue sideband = 135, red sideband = 124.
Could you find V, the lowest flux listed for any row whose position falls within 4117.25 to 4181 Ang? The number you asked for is 105.1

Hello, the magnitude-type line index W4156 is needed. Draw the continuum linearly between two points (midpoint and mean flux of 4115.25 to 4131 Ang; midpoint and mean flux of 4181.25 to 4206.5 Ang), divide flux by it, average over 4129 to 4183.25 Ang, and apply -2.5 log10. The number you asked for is 0.04 mag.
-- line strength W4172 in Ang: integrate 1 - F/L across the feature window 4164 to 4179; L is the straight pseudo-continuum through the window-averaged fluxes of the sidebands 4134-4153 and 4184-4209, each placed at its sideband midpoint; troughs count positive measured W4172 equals 1.1 Ang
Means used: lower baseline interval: 128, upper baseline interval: 130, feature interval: 120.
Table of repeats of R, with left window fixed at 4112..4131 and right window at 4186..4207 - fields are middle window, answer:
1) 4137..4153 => 0.031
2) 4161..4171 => 0.015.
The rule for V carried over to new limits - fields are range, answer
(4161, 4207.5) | 108.3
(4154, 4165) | 123.9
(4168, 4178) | 111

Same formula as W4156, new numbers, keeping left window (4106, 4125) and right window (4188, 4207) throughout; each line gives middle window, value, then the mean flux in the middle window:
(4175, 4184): 0.04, 126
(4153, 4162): -0.06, 136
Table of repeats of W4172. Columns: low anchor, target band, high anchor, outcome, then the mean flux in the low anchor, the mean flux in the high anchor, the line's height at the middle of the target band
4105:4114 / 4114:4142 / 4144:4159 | -3.0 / 109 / 130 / 118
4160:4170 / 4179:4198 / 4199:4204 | 0.0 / 132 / 127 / 129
